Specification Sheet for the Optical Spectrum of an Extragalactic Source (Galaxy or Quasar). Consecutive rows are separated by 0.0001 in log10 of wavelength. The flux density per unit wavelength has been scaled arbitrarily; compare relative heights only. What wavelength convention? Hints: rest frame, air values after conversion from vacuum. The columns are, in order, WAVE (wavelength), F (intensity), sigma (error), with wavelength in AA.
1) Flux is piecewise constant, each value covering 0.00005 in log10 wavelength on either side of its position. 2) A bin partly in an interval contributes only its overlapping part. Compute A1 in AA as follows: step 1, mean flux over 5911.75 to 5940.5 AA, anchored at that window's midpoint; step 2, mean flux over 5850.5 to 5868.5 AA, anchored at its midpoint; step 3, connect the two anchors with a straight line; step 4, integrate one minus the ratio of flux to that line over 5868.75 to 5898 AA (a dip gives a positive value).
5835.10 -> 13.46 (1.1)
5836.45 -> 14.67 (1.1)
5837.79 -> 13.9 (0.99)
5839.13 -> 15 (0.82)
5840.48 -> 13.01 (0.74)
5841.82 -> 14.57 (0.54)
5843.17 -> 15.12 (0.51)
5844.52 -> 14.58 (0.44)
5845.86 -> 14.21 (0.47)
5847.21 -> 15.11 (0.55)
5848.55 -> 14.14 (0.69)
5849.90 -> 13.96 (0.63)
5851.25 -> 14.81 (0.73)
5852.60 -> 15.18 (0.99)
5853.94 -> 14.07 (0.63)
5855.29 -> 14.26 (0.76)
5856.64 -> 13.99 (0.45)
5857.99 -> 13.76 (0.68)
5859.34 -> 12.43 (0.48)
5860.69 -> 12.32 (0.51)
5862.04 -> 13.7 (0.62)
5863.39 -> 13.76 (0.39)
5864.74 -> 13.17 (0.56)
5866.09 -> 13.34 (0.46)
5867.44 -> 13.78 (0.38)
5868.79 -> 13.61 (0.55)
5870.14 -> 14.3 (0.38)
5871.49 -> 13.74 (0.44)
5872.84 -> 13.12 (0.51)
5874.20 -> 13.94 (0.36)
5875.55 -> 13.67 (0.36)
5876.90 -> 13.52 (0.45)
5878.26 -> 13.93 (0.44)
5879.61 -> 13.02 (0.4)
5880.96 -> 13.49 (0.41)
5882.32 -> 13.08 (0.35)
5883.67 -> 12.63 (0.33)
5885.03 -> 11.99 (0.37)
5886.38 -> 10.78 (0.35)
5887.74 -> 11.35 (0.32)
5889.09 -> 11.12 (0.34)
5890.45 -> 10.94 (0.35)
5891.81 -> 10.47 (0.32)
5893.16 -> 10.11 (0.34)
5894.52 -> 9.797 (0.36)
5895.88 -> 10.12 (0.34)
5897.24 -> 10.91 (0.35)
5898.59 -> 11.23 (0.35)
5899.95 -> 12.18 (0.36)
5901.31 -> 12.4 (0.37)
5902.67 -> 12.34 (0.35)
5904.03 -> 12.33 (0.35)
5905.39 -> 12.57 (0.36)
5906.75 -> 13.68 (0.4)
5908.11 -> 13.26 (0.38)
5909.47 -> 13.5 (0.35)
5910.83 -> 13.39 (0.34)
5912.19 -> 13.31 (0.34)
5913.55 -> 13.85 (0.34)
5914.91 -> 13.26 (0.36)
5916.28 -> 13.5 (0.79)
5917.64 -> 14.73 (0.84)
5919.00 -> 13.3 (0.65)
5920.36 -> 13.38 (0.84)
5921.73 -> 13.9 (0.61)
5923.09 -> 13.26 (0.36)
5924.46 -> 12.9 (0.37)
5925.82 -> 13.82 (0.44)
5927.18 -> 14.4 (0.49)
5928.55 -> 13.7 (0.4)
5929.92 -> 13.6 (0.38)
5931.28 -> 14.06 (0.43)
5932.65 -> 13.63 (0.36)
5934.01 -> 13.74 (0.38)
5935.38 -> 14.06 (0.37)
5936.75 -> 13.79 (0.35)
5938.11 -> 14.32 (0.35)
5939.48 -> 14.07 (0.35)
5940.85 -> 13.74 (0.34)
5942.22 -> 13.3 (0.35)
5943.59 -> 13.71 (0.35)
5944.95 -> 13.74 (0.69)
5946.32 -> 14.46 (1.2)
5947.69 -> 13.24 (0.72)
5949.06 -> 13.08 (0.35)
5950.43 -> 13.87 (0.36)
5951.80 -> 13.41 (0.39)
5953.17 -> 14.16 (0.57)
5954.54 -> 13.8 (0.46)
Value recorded 3.2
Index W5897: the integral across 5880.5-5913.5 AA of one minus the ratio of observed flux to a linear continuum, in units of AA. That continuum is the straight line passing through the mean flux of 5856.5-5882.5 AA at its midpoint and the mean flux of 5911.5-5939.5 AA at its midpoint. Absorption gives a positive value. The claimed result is 3.9 AA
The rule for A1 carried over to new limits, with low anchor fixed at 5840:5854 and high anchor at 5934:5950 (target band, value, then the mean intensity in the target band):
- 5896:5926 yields 2.2 AA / 13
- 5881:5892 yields 1.9 AA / 11.7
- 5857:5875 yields 1.1 AA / 13.5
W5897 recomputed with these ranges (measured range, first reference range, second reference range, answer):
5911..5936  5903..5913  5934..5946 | -0.37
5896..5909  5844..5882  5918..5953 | 1.43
